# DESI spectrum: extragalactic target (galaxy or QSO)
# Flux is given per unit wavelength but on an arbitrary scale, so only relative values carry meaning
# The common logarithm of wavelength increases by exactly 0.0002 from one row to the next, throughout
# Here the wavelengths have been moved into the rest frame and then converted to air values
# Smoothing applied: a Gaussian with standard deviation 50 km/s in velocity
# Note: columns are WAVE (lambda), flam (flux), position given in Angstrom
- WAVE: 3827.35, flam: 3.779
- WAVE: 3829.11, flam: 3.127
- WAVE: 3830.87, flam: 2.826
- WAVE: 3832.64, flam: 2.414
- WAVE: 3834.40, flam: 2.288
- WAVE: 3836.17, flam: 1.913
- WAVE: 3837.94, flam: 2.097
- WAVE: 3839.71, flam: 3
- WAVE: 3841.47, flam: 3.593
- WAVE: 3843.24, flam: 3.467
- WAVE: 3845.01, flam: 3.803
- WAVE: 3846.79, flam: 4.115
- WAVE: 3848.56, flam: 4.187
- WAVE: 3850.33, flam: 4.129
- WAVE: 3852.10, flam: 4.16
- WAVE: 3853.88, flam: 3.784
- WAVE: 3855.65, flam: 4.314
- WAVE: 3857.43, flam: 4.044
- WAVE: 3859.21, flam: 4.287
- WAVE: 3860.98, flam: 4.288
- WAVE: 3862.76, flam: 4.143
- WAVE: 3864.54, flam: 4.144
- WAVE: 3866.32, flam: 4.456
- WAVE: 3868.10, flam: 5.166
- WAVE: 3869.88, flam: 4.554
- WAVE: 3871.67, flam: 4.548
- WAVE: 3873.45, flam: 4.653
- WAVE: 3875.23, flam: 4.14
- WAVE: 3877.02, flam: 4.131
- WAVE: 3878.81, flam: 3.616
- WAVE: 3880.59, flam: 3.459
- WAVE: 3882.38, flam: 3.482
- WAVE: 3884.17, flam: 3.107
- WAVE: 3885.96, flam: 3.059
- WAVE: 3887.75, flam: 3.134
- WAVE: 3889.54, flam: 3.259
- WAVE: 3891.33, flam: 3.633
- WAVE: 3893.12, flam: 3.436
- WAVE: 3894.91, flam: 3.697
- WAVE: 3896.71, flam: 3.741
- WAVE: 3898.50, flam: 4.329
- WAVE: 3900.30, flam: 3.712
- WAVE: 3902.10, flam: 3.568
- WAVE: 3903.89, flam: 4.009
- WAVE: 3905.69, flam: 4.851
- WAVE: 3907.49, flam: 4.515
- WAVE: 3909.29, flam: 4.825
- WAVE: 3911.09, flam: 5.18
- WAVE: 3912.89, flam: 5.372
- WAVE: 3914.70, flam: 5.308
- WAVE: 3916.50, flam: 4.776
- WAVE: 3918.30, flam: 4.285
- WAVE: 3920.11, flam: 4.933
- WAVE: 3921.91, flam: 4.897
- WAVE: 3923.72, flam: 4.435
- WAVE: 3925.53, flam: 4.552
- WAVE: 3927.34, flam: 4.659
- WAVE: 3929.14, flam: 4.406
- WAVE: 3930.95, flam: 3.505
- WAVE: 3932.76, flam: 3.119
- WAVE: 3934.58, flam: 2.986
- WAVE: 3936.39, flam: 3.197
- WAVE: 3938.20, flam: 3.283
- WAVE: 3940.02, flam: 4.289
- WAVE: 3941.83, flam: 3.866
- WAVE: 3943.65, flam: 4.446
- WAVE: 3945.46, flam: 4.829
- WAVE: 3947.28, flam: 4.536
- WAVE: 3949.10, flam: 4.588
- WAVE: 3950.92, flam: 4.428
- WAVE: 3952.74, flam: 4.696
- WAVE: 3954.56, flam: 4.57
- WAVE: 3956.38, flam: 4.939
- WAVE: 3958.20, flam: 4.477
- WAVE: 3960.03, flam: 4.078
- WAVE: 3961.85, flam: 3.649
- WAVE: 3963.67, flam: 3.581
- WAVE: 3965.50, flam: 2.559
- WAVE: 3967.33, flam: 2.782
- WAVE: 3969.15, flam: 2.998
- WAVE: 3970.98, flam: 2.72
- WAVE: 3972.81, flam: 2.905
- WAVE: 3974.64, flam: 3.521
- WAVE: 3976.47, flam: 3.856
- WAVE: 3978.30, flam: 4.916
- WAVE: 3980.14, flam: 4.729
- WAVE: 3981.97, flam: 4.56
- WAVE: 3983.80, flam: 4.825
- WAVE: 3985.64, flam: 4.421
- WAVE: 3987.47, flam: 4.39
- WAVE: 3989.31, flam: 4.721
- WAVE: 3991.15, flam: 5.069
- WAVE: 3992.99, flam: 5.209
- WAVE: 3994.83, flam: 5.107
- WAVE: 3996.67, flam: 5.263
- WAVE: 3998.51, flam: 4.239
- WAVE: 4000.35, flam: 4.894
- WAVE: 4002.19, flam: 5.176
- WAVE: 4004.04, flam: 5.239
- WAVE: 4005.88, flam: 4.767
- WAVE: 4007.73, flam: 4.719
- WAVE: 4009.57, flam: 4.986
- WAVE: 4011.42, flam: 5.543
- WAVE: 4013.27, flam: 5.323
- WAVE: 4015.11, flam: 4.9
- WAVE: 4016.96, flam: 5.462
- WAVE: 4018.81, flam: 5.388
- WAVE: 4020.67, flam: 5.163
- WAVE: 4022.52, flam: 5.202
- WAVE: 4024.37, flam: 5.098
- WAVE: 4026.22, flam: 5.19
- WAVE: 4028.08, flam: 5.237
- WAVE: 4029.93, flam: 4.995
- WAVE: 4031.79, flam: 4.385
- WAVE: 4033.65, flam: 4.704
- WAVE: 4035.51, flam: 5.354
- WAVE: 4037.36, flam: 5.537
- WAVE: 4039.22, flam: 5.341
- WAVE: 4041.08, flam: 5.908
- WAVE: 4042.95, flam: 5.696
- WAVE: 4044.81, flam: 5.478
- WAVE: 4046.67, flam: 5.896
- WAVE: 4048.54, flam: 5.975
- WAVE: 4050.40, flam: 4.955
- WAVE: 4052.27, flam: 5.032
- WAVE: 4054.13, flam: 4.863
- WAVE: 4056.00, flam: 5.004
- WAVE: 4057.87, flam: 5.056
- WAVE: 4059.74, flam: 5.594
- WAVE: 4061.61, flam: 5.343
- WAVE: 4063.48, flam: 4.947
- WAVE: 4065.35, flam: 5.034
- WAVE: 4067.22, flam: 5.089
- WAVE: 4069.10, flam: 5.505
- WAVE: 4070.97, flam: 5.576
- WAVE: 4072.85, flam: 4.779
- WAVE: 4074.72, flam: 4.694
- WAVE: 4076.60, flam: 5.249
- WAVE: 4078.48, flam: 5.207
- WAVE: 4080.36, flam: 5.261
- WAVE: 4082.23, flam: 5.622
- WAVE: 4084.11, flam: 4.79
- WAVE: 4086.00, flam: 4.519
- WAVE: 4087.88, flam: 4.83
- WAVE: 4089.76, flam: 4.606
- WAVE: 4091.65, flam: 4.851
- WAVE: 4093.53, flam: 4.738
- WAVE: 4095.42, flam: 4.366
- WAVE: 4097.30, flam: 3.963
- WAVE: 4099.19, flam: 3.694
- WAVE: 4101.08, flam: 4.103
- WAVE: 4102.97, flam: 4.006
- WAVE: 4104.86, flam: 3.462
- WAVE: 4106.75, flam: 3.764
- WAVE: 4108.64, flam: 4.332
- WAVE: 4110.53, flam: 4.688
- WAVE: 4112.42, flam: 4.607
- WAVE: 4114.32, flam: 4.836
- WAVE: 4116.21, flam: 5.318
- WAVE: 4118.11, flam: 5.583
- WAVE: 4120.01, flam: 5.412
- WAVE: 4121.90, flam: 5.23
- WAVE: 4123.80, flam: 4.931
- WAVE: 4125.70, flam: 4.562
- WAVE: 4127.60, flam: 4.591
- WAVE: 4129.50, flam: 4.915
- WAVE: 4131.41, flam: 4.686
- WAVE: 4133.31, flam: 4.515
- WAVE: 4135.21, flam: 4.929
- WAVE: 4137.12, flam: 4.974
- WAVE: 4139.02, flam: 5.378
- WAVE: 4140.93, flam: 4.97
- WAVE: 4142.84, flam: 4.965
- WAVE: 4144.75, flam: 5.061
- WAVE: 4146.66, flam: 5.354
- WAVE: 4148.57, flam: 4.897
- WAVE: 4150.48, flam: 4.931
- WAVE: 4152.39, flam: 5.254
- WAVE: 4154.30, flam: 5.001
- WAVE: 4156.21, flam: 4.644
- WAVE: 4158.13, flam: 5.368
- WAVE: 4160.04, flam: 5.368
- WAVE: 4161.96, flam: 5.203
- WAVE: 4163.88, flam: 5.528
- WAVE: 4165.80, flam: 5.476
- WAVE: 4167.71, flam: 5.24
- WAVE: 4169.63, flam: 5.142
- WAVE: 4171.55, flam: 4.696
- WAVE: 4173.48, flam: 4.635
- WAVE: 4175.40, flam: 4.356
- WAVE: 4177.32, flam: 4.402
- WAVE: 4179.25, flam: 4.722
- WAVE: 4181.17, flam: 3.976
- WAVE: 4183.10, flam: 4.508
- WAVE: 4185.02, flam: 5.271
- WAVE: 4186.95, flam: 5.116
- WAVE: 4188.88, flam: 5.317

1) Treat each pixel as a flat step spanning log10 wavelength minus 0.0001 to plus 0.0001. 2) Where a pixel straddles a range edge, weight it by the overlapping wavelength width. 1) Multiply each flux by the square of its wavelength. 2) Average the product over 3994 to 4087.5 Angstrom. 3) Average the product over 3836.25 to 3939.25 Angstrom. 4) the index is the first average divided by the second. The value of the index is 1.39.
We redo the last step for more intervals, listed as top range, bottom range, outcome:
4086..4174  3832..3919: 1.39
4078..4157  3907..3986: 1.24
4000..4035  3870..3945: 1.32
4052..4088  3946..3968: 1.32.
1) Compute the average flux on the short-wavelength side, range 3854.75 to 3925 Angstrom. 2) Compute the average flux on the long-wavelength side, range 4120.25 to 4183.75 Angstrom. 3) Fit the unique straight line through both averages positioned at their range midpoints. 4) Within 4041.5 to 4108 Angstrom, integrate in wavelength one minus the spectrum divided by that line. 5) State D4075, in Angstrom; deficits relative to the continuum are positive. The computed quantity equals -2.8 Angstrom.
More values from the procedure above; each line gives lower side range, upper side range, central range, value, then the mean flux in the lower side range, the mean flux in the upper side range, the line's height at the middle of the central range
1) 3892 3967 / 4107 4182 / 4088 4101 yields 1.0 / 4.21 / 4.93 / 4.76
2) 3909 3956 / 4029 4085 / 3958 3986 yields 5.4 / 4.38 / 5.23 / 4.65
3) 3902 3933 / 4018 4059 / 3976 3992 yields 1.0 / 4.57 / 5.25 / 4.94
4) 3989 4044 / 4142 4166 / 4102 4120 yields 2.0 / 5.13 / 5.15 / 5.14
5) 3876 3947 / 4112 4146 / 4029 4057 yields -4.0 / 4.05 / 4.98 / 4.61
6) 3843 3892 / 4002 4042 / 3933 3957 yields 2.2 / 3.98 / 5.16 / 4.57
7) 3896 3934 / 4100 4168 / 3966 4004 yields 2.1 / 4.42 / 4.89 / 4.57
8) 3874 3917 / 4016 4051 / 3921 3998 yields 7.6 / 4.01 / 5.32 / 4.62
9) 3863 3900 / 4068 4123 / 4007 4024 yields -2.9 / 3.89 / 4.75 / 4.42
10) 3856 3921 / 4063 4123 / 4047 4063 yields -2.0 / 4.16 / 4.77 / 4.66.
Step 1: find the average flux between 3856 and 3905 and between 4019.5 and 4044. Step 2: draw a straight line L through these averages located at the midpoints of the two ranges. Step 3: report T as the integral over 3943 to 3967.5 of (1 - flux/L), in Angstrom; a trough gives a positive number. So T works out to 1.96 Angstrom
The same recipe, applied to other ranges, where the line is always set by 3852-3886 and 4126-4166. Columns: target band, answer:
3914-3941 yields 0.8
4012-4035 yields -2.4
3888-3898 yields 1.5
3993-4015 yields -2.3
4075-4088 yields -0.7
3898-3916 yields -1.5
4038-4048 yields -2.1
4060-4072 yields -1.3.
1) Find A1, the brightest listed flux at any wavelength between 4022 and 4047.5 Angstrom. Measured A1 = 5.908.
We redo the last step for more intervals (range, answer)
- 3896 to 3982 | 5.372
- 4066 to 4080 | 5.576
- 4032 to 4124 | 5.975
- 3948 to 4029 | 5.543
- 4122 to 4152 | 5.378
